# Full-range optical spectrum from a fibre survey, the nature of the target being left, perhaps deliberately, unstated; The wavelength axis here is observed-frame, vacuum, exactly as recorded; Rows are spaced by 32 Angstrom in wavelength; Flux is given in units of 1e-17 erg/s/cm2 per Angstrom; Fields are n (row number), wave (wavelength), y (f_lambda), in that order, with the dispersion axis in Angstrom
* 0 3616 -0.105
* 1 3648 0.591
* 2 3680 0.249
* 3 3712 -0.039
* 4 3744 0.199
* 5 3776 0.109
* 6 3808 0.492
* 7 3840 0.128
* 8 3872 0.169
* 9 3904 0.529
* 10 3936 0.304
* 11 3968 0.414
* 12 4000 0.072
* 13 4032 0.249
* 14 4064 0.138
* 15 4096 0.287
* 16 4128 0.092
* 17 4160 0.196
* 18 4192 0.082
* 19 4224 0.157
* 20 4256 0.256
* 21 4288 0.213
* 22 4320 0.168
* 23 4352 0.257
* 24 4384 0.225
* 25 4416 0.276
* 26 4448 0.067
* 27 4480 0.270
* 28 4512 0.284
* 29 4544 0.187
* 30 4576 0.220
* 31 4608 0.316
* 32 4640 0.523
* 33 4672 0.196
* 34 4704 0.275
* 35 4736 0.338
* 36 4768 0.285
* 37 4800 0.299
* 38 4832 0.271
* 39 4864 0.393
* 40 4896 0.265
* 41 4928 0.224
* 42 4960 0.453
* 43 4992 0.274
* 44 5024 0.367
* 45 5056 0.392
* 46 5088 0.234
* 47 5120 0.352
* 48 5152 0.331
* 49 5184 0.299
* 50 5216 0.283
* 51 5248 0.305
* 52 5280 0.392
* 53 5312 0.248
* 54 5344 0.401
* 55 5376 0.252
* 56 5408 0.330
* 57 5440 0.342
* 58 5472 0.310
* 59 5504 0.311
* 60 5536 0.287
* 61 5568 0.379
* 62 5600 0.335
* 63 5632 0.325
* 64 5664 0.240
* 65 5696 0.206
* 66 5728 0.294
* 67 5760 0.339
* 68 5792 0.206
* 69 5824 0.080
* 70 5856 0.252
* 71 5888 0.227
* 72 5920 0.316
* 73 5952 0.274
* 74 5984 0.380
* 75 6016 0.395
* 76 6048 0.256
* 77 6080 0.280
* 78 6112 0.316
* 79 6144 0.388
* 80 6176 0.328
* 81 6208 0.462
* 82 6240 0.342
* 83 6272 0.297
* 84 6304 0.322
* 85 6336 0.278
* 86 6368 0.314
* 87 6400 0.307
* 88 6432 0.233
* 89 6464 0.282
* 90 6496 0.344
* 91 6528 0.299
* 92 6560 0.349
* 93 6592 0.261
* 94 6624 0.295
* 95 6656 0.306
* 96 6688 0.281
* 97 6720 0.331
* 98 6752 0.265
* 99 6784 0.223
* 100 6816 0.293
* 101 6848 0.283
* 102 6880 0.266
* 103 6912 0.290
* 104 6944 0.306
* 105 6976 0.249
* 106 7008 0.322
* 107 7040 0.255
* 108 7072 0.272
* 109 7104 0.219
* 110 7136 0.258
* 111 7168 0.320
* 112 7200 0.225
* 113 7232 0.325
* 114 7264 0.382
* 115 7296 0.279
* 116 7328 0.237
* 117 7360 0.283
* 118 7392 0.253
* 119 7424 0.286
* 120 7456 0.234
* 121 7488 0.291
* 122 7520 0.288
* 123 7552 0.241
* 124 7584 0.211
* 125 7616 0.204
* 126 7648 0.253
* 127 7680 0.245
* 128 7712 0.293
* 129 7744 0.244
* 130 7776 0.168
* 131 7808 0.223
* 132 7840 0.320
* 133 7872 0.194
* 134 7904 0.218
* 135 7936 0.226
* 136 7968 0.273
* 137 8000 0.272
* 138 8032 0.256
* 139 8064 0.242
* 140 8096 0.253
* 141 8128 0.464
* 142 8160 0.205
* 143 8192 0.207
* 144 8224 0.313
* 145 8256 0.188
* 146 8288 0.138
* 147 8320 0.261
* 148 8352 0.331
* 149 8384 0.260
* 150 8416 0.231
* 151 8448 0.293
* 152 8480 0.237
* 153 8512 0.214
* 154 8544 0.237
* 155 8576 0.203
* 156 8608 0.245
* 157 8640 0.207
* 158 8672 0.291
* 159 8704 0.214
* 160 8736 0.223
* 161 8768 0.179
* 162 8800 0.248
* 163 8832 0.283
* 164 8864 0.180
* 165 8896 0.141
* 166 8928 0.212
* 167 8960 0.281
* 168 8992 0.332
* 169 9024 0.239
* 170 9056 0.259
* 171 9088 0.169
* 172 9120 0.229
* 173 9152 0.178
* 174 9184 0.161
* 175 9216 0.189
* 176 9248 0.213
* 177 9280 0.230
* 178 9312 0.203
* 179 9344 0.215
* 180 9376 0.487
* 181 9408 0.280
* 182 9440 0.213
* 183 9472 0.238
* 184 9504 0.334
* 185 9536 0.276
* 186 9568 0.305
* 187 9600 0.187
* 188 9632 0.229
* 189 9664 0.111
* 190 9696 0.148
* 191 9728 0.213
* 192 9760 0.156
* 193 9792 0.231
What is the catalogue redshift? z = 0.24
